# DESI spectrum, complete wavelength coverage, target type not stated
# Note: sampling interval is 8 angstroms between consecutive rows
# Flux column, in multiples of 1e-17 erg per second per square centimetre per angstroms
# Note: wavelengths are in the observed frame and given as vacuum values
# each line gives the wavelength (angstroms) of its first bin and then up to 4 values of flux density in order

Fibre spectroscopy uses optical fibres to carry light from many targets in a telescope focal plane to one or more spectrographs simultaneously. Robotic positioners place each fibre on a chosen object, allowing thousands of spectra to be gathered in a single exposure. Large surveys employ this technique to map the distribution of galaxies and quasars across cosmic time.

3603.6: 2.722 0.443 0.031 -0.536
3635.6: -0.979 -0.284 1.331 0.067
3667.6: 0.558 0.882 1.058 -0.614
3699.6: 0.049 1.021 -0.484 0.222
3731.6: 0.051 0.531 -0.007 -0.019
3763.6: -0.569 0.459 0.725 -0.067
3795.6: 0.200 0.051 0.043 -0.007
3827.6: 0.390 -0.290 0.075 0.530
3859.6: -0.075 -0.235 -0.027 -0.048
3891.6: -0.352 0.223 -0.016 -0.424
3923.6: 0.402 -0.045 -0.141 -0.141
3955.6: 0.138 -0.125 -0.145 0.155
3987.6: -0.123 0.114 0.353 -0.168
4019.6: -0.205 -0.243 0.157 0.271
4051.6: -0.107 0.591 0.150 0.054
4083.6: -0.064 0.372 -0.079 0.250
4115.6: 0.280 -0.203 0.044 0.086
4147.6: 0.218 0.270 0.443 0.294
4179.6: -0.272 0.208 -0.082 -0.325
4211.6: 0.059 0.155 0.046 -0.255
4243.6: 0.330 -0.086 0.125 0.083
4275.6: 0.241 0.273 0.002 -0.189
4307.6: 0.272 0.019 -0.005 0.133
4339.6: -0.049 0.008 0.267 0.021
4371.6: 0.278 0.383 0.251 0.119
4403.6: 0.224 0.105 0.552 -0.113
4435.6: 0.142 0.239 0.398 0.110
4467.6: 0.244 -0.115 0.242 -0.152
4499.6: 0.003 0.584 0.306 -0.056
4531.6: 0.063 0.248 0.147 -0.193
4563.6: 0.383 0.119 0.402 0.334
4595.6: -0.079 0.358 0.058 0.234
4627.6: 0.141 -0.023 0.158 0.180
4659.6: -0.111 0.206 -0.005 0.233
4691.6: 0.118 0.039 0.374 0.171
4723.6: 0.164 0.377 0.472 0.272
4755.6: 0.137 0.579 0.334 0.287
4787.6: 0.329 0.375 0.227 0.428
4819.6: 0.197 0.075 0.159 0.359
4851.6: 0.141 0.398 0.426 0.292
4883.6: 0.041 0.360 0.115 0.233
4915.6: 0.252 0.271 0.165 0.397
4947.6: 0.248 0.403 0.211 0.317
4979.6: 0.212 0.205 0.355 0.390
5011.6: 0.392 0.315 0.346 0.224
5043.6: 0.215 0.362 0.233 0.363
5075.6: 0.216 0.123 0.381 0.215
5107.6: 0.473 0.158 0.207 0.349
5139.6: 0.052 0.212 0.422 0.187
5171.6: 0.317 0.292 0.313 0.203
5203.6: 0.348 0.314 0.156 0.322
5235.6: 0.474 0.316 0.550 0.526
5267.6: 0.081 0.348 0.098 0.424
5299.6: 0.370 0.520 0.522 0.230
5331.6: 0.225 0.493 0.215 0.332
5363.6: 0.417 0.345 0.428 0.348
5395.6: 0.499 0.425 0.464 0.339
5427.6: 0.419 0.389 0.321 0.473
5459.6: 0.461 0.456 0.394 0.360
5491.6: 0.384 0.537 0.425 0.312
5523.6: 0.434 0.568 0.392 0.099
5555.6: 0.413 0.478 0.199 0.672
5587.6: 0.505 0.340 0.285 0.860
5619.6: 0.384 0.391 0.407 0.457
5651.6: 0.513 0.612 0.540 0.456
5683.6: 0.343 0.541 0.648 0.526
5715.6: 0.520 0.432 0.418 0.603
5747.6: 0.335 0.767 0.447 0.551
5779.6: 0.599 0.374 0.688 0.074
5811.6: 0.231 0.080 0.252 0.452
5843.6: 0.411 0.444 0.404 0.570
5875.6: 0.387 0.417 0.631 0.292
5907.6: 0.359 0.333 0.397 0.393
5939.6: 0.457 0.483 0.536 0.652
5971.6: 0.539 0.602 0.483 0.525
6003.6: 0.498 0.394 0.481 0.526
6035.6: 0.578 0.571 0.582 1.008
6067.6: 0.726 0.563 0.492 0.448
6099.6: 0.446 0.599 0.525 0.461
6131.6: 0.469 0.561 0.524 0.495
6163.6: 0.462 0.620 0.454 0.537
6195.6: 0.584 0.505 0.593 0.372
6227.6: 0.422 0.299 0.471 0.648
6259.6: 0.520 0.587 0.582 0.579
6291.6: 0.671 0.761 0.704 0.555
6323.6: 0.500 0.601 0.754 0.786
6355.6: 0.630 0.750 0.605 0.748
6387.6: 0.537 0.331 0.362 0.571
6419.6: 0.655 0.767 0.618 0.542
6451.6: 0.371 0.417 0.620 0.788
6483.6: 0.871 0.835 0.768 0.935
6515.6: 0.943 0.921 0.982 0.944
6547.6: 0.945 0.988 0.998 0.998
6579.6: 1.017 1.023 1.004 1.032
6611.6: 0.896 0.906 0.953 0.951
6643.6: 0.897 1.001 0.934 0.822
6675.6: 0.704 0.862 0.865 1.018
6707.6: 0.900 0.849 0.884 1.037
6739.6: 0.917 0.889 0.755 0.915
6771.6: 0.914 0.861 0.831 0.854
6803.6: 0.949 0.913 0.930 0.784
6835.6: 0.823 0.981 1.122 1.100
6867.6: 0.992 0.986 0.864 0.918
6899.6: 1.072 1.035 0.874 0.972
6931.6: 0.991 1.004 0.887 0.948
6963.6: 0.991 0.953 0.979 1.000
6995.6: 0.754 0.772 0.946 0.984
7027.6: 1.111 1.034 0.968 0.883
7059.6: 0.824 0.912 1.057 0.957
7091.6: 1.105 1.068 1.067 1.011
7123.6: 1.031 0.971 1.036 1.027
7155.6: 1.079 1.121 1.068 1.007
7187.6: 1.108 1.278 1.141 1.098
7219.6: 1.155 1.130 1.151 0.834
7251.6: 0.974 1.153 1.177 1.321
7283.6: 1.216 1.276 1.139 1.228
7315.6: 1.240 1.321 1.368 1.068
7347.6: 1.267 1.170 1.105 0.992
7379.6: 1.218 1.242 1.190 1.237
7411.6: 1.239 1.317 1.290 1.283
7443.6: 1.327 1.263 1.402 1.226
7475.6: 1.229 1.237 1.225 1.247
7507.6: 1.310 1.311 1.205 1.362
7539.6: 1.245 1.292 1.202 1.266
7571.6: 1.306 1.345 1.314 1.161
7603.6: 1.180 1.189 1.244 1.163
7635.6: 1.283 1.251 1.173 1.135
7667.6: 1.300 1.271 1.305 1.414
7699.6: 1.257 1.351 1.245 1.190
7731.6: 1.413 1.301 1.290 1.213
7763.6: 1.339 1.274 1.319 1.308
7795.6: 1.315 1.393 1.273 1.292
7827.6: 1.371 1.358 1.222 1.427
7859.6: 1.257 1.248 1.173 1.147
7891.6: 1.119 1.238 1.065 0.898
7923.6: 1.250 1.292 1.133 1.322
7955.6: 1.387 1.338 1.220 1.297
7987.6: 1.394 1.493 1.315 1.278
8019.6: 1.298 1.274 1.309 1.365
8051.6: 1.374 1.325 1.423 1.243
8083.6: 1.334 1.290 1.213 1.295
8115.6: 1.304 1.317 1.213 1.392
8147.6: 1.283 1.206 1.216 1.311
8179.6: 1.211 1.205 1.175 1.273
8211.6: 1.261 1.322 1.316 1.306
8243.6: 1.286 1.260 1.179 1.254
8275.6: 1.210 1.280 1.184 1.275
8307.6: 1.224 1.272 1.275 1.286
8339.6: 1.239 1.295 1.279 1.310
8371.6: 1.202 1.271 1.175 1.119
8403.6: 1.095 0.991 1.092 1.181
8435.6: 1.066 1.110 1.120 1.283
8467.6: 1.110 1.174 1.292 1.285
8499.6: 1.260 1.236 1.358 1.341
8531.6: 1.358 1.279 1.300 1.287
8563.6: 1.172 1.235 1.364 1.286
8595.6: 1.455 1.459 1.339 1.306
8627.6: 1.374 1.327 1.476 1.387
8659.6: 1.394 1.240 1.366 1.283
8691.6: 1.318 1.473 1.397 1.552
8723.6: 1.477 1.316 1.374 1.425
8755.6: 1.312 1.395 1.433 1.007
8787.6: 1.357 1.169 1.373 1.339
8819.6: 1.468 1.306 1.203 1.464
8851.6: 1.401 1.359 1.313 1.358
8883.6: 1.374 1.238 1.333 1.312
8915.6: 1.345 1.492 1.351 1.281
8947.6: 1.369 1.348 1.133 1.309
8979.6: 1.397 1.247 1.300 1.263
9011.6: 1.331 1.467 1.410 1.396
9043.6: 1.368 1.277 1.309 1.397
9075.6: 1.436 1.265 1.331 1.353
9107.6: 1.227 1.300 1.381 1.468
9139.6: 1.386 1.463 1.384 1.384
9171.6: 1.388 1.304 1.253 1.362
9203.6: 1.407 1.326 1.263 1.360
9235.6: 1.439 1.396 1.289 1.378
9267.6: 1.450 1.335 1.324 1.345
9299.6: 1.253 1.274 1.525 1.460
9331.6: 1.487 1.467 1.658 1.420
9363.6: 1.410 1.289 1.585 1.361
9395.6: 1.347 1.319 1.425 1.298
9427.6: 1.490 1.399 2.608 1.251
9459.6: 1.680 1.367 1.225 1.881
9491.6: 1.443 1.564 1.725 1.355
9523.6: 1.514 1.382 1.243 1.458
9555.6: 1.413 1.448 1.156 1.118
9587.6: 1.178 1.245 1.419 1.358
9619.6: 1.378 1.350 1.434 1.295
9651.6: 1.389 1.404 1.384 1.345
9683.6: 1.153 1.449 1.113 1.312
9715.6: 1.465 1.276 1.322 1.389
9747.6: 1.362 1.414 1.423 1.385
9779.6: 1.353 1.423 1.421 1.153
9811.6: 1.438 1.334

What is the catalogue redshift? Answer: 0.63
